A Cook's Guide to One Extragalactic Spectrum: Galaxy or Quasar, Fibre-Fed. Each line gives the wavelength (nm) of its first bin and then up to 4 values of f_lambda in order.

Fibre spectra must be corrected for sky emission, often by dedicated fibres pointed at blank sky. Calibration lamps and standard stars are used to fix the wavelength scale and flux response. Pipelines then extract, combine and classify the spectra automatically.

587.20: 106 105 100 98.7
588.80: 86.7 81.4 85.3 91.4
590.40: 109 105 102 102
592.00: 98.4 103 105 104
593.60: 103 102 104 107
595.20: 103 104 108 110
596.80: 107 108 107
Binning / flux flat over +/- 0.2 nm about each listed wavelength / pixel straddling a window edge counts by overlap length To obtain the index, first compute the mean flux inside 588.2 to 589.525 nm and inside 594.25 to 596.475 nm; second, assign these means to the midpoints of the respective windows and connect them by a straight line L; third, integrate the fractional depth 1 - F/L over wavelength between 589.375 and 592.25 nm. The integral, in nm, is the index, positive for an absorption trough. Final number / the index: -0.157 nm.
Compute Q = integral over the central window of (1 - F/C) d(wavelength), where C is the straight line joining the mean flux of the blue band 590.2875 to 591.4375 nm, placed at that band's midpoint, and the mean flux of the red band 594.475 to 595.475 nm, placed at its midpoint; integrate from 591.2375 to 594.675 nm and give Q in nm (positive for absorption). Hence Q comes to 0.07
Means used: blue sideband 105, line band 103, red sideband 105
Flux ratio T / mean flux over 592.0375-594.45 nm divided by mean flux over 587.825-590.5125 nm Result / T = 1.11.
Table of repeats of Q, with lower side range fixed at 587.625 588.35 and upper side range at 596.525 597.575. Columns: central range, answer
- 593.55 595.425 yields 0.033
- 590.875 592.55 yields 0.034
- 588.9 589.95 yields 0.177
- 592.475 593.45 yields 0.003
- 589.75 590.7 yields 0.025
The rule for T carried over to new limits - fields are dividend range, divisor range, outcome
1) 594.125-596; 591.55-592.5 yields 1.04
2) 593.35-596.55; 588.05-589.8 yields 1.18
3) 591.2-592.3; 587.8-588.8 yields 1.04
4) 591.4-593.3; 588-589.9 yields 1.14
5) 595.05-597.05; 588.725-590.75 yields 1.16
